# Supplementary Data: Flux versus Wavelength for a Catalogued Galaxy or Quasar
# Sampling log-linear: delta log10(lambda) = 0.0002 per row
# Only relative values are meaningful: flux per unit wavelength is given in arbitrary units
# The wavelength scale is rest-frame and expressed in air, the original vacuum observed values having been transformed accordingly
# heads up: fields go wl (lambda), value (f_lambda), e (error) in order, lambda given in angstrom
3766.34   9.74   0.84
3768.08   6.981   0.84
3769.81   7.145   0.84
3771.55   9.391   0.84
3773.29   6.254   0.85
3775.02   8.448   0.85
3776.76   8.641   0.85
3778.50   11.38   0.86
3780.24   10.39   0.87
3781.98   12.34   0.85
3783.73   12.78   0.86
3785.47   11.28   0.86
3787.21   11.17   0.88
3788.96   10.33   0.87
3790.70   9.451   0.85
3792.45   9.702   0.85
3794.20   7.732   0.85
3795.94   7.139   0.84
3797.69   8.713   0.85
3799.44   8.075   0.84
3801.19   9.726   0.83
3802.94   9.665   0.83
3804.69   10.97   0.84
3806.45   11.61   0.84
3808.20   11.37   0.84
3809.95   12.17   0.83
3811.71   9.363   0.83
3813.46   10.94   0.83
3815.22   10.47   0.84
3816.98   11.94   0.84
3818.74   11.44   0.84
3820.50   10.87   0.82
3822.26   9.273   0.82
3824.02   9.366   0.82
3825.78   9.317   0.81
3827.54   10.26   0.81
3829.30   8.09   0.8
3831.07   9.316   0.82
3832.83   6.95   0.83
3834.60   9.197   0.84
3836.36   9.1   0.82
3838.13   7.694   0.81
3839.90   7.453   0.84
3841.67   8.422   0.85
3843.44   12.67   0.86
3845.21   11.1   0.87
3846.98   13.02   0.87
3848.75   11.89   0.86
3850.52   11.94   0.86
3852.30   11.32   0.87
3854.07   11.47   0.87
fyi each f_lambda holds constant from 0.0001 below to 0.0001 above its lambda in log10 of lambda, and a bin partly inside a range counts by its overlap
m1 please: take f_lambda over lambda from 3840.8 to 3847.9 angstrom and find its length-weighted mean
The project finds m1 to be 11.3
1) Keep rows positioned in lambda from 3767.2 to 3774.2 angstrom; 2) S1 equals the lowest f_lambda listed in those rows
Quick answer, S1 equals 6.254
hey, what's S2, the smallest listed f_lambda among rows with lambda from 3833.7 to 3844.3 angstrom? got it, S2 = 7.453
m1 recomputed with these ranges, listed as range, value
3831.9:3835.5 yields 8.11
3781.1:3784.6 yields 12.5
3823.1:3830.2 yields 9.26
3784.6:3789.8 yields 10.9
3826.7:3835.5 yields 8.76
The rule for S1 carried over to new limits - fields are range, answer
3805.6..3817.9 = 9.363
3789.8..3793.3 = 9.451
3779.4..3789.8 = 10.33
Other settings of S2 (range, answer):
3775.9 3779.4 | 8.641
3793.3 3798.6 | 7.139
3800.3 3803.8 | 9.665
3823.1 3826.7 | 9.317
